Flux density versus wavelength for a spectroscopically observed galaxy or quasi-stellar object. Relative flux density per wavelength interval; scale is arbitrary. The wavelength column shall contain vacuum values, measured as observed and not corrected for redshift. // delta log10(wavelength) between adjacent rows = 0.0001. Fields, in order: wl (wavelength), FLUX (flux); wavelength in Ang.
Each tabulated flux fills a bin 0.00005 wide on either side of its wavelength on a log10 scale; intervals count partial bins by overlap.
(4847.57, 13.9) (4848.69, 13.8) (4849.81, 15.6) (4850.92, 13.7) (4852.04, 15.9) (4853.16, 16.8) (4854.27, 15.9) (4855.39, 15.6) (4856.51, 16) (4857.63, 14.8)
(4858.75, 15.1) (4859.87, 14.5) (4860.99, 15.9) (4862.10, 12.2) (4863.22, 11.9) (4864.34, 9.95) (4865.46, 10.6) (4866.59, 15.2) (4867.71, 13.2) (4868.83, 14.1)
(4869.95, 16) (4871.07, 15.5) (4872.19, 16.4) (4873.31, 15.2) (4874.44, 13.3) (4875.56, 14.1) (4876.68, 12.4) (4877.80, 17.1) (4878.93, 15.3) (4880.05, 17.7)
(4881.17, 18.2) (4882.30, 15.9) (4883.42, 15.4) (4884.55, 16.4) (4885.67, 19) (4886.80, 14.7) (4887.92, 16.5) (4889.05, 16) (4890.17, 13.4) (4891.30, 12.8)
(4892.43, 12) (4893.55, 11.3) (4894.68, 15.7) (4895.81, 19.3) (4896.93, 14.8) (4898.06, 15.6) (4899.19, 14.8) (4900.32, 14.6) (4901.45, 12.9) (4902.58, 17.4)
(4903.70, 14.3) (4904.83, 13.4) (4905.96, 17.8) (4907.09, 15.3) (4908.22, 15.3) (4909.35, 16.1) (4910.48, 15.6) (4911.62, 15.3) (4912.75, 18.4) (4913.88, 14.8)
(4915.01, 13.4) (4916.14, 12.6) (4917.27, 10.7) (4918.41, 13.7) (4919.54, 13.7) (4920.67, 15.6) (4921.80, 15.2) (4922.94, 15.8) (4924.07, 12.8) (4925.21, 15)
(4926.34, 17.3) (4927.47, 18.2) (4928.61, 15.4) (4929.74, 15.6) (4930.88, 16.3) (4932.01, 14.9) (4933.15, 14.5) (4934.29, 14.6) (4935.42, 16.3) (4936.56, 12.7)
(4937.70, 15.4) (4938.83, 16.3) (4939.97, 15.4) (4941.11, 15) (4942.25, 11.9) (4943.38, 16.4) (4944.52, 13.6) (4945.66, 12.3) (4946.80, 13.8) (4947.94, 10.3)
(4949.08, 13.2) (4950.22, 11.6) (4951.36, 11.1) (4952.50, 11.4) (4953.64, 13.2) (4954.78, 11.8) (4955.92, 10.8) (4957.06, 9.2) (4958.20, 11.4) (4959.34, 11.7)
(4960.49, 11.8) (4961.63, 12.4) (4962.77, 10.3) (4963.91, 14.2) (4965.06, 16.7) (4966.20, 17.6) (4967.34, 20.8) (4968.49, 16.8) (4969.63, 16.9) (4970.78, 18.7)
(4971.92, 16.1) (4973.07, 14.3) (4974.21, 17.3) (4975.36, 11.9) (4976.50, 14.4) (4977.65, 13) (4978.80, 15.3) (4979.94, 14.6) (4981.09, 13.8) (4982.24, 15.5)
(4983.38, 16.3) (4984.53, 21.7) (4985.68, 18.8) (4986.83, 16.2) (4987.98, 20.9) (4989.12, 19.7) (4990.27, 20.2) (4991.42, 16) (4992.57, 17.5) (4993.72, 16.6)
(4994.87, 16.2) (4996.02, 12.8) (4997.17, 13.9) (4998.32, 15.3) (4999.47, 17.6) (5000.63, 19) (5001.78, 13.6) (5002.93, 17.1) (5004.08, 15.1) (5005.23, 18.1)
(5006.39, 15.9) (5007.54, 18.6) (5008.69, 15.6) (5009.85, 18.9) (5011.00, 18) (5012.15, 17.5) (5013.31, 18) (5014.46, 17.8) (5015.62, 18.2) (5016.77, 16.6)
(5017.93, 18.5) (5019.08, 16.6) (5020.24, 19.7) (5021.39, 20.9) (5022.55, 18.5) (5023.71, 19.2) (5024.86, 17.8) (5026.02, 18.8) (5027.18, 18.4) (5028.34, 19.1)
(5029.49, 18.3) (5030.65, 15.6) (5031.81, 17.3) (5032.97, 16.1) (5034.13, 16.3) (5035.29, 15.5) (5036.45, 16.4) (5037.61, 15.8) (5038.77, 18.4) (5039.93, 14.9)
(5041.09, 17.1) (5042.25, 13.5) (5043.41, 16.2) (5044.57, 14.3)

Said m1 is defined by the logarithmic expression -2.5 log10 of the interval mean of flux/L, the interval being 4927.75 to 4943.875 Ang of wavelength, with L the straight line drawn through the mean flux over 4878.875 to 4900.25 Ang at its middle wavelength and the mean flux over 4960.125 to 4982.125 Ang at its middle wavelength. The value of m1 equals 0.014 mag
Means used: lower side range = 15.5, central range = 15.1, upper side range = 15.1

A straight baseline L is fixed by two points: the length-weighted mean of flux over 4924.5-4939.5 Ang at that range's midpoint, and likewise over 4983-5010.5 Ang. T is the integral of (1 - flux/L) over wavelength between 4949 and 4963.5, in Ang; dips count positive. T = 4.2 Ang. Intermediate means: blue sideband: 15.5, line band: 11.5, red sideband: 17.2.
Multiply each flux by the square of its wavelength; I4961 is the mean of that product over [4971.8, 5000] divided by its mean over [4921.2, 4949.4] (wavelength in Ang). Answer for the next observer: 1.1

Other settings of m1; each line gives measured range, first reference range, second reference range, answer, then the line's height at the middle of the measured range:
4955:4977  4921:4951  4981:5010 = 0.11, 15.8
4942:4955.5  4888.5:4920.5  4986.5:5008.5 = 0.24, 15.7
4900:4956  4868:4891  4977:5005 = 0.11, 16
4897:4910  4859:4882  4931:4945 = -0.04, 14.6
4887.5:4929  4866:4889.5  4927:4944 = 0.03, 15.4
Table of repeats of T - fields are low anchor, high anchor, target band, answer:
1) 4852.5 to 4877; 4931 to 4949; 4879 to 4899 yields -1.74 Ang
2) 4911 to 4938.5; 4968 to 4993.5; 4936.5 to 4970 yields 4.83 Ang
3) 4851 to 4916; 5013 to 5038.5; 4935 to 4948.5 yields 1.69 Ang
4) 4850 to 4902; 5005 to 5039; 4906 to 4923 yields 0.84 Ang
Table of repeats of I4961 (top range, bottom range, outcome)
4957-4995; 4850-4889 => 1.10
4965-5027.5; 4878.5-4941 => 1.16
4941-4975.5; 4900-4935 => 0.93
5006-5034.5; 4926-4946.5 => 1.23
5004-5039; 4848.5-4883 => 1.27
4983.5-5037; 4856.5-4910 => 1.23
